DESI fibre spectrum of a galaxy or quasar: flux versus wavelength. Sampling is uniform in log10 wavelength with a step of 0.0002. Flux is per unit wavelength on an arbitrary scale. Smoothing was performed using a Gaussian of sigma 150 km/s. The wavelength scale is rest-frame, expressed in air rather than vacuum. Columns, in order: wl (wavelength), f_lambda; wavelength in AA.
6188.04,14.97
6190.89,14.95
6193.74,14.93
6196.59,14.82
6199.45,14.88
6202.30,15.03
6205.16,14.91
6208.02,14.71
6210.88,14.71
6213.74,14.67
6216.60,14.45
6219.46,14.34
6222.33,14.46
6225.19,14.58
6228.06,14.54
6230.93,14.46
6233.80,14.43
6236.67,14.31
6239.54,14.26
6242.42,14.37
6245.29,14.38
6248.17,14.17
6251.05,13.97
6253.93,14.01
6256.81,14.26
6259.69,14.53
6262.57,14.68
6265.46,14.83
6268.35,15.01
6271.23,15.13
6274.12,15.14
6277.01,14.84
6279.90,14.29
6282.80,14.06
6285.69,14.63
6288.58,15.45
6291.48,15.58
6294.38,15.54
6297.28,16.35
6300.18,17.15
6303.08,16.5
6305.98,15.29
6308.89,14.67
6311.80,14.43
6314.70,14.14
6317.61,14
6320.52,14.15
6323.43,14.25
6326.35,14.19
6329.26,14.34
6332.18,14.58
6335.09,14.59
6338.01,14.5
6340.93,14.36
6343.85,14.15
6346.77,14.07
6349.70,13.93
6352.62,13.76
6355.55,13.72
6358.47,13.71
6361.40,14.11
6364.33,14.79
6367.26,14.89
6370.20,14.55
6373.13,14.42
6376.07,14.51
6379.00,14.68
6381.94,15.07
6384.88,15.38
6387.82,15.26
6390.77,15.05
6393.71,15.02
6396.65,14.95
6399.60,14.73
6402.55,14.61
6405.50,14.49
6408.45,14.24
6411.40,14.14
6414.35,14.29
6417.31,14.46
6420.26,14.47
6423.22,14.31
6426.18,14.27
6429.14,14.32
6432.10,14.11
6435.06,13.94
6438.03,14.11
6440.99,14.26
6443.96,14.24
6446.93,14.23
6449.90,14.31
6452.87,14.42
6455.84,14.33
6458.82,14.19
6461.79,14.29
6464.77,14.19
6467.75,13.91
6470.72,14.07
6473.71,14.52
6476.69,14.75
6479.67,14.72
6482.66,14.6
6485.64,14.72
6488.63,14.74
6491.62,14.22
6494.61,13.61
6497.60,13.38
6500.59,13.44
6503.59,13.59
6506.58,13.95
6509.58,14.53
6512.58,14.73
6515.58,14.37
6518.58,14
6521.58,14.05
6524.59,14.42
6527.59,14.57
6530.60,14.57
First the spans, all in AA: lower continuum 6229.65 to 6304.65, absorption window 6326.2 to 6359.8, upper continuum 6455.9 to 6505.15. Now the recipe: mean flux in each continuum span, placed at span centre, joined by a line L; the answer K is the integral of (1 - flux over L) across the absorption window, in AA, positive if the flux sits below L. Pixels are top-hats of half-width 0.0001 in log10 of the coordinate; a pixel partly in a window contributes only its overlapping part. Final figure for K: 1.1 AA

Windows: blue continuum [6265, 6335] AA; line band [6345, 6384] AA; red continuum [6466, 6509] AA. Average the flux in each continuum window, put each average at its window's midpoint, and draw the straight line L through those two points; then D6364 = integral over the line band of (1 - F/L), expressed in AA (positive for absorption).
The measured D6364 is 0.9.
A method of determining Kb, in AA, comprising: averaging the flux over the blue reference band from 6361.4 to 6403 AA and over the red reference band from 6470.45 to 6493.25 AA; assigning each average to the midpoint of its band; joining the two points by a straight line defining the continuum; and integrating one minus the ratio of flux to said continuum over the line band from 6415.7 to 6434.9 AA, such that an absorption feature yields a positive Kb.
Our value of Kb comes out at 0.5 AA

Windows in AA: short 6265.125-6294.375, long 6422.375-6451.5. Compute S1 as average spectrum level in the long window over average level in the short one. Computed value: 1.0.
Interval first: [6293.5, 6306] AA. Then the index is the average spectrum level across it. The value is 16.3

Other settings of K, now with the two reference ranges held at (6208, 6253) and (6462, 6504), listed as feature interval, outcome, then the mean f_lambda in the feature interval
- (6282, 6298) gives -1.0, 15.3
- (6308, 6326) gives 0.1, 14.3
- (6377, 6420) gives -1.4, 14.7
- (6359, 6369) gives -0.2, 14.5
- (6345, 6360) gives 0.5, 13.8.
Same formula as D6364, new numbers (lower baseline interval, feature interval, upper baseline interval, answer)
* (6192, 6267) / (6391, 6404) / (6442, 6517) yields -0.5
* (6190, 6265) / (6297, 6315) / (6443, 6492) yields -1.3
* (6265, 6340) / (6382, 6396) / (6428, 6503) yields -0.6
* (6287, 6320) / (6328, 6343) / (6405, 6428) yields 0.6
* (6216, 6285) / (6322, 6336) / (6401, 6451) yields 0.0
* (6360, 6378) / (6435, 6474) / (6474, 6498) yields 0.6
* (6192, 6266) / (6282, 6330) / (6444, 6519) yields -1.9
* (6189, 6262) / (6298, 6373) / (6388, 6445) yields -0.3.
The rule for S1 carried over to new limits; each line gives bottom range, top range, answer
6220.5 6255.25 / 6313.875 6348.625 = 1.00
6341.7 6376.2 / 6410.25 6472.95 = 1.00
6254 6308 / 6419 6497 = 0.94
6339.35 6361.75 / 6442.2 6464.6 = 1.02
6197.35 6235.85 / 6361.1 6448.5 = 0.99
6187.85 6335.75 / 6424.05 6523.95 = 0.97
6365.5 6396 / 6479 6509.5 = 0.95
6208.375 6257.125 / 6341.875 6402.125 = 1.01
